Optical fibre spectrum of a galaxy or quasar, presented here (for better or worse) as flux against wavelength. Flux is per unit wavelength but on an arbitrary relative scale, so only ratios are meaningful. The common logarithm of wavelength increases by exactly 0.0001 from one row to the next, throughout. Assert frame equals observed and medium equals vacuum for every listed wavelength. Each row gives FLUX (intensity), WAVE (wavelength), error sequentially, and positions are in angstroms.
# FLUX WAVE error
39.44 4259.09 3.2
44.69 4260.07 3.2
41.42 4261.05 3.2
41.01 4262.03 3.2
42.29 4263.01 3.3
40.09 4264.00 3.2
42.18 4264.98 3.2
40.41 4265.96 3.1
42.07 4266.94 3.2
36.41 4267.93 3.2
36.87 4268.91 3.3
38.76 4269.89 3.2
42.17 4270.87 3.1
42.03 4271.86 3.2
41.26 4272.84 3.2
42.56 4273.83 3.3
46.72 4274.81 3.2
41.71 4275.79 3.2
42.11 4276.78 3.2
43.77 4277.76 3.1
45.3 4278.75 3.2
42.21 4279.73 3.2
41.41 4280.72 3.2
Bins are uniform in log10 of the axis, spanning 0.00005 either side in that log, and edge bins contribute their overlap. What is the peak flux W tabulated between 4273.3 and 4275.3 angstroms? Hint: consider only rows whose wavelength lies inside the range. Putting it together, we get 46.72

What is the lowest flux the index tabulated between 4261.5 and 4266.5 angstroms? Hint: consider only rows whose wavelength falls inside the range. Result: 40.09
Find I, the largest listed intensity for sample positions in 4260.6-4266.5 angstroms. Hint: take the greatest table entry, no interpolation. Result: 42.29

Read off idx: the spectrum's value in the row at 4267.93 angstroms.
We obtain 36.41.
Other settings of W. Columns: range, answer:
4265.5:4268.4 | 42.07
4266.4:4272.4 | 42.17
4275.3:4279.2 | 45.3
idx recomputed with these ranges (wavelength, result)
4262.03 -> 41.01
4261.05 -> 41.42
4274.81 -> 46.72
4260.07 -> 44.69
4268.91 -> 36.87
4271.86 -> 42.03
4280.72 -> 41.41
